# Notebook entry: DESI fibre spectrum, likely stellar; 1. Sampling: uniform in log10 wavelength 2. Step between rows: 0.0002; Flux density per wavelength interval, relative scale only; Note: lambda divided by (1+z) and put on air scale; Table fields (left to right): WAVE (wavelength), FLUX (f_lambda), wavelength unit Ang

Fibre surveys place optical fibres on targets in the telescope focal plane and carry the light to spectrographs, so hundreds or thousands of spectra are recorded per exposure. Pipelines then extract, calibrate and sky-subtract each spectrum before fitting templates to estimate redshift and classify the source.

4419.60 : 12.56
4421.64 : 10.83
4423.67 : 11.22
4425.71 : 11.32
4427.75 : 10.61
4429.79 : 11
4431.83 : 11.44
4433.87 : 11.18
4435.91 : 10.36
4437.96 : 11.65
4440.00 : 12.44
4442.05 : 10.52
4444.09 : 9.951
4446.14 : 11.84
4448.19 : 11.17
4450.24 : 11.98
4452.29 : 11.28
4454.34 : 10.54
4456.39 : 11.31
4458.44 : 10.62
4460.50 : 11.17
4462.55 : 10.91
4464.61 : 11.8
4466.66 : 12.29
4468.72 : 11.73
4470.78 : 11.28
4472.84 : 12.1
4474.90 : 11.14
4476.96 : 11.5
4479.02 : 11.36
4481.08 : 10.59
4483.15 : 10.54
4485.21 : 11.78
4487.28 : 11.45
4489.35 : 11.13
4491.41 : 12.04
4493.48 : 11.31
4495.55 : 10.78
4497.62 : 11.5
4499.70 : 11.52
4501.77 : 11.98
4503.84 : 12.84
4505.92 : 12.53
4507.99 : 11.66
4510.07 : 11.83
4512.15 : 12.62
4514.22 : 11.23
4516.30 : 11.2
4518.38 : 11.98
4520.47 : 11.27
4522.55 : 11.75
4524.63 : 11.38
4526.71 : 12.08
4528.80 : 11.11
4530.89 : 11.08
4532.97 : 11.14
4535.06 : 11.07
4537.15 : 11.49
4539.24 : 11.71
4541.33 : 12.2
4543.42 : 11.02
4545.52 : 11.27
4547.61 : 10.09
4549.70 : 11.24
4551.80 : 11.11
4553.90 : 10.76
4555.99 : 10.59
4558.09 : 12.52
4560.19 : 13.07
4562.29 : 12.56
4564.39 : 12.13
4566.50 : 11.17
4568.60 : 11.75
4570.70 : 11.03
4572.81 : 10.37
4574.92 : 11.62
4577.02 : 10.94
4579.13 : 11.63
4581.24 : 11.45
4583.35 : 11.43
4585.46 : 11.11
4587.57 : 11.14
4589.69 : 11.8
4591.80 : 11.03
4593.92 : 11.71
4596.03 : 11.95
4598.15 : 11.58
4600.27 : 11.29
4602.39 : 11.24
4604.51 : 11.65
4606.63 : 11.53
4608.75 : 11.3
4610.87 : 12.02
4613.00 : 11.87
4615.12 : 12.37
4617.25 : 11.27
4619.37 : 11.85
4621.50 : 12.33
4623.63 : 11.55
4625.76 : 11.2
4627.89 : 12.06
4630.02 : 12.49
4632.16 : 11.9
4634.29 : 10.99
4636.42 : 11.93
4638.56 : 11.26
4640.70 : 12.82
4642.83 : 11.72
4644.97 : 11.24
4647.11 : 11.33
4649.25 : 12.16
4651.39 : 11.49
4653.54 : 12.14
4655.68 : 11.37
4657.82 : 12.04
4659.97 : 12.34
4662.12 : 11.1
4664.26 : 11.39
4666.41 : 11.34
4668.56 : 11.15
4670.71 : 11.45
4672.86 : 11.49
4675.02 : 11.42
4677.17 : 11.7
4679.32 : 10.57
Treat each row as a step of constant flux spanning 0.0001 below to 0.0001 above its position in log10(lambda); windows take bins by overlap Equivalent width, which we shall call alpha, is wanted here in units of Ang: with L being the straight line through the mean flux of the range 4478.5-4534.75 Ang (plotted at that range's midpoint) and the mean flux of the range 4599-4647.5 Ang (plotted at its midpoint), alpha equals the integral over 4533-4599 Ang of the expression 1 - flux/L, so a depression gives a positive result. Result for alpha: 1.1 Ang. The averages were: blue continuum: 11.5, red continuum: 11.7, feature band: 11.4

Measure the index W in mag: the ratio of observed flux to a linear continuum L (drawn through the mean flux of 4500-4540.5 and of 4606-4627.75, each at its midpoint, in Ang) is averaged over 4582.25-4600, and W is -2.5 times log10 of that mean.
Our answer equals 0.03 mag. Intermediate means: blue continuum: 11.7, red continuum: 11.7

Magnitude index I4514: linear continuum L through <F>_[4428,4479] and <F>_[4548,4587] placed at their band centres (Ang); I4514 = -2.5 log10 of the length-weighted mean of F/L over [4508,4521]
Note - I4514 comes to -0.03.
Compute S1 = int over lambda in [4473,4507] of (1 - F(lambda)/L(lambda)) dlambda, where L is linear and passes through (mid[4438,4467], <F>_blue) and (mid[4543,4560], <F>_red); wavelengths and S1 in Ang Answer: -0.9 Ang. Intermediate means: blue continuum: 11.3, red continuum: 11.2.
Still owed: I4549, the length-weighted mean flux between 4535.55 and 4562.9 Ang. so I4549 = 11.5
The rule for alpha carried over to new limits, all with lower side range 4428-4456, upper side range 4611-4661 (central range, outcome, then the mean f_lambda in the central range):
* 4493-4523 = -0.93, 11.7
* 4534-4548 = 0.22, 11.3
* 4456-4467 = -0.06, 11.3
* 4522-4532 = -0.01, 11.5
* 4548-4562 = 0.01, 11.5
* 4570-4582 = 0.46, 11.2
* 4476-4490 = 0.14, 11.2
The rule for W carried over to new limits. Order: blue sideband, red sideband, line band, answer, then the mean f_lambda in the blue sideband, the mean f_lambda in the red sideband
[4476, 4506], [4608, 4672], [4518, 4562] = 0.01 mag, 11.5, 11.7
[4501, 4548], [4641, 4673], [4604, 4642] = -0.02 mag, 11.6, 11.6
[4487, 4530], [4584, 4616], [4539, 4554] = 0.04 mag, 11.7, 11.6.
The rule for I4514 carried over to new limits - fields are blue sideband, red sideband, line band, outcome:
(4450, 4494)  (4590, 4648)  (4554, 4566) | -0.043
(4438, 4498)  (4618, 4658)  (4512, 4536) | 0.001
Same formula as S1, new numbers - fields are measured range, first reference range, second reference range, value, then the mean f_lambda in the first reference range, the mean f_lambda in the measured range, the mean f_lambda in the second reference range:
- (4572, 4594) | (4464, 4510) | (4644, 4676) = 0.5 Ang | 11.6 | 11.3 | 11.6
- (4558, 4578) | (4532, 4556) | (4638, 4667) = -0.7 Ang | 11.2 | 11.7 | 11.7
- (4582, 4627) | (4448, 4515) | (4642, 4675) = -0.1 Ang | 11.5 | 11.6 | 11.6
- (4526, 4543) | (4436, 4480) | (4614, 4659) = 0.1 Ang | 11.3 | 11.5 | 11.8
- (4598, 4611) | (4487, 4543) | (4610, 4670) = 0.3 Ang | 11.6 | 11.5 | 11.7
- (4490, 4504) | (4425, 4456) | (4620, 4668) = -0.4 Ang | 11.2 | 11.6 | 11.7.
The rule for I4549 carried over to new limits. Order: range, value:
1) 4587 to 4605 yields 11.5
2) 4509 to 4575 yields 11.5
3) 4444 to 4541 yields 11.5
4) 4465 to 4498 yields 11.4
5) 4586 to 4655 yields 11.7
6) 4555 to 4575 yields 11.7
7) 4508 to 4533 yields 11.6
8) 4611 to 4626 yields 11.8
